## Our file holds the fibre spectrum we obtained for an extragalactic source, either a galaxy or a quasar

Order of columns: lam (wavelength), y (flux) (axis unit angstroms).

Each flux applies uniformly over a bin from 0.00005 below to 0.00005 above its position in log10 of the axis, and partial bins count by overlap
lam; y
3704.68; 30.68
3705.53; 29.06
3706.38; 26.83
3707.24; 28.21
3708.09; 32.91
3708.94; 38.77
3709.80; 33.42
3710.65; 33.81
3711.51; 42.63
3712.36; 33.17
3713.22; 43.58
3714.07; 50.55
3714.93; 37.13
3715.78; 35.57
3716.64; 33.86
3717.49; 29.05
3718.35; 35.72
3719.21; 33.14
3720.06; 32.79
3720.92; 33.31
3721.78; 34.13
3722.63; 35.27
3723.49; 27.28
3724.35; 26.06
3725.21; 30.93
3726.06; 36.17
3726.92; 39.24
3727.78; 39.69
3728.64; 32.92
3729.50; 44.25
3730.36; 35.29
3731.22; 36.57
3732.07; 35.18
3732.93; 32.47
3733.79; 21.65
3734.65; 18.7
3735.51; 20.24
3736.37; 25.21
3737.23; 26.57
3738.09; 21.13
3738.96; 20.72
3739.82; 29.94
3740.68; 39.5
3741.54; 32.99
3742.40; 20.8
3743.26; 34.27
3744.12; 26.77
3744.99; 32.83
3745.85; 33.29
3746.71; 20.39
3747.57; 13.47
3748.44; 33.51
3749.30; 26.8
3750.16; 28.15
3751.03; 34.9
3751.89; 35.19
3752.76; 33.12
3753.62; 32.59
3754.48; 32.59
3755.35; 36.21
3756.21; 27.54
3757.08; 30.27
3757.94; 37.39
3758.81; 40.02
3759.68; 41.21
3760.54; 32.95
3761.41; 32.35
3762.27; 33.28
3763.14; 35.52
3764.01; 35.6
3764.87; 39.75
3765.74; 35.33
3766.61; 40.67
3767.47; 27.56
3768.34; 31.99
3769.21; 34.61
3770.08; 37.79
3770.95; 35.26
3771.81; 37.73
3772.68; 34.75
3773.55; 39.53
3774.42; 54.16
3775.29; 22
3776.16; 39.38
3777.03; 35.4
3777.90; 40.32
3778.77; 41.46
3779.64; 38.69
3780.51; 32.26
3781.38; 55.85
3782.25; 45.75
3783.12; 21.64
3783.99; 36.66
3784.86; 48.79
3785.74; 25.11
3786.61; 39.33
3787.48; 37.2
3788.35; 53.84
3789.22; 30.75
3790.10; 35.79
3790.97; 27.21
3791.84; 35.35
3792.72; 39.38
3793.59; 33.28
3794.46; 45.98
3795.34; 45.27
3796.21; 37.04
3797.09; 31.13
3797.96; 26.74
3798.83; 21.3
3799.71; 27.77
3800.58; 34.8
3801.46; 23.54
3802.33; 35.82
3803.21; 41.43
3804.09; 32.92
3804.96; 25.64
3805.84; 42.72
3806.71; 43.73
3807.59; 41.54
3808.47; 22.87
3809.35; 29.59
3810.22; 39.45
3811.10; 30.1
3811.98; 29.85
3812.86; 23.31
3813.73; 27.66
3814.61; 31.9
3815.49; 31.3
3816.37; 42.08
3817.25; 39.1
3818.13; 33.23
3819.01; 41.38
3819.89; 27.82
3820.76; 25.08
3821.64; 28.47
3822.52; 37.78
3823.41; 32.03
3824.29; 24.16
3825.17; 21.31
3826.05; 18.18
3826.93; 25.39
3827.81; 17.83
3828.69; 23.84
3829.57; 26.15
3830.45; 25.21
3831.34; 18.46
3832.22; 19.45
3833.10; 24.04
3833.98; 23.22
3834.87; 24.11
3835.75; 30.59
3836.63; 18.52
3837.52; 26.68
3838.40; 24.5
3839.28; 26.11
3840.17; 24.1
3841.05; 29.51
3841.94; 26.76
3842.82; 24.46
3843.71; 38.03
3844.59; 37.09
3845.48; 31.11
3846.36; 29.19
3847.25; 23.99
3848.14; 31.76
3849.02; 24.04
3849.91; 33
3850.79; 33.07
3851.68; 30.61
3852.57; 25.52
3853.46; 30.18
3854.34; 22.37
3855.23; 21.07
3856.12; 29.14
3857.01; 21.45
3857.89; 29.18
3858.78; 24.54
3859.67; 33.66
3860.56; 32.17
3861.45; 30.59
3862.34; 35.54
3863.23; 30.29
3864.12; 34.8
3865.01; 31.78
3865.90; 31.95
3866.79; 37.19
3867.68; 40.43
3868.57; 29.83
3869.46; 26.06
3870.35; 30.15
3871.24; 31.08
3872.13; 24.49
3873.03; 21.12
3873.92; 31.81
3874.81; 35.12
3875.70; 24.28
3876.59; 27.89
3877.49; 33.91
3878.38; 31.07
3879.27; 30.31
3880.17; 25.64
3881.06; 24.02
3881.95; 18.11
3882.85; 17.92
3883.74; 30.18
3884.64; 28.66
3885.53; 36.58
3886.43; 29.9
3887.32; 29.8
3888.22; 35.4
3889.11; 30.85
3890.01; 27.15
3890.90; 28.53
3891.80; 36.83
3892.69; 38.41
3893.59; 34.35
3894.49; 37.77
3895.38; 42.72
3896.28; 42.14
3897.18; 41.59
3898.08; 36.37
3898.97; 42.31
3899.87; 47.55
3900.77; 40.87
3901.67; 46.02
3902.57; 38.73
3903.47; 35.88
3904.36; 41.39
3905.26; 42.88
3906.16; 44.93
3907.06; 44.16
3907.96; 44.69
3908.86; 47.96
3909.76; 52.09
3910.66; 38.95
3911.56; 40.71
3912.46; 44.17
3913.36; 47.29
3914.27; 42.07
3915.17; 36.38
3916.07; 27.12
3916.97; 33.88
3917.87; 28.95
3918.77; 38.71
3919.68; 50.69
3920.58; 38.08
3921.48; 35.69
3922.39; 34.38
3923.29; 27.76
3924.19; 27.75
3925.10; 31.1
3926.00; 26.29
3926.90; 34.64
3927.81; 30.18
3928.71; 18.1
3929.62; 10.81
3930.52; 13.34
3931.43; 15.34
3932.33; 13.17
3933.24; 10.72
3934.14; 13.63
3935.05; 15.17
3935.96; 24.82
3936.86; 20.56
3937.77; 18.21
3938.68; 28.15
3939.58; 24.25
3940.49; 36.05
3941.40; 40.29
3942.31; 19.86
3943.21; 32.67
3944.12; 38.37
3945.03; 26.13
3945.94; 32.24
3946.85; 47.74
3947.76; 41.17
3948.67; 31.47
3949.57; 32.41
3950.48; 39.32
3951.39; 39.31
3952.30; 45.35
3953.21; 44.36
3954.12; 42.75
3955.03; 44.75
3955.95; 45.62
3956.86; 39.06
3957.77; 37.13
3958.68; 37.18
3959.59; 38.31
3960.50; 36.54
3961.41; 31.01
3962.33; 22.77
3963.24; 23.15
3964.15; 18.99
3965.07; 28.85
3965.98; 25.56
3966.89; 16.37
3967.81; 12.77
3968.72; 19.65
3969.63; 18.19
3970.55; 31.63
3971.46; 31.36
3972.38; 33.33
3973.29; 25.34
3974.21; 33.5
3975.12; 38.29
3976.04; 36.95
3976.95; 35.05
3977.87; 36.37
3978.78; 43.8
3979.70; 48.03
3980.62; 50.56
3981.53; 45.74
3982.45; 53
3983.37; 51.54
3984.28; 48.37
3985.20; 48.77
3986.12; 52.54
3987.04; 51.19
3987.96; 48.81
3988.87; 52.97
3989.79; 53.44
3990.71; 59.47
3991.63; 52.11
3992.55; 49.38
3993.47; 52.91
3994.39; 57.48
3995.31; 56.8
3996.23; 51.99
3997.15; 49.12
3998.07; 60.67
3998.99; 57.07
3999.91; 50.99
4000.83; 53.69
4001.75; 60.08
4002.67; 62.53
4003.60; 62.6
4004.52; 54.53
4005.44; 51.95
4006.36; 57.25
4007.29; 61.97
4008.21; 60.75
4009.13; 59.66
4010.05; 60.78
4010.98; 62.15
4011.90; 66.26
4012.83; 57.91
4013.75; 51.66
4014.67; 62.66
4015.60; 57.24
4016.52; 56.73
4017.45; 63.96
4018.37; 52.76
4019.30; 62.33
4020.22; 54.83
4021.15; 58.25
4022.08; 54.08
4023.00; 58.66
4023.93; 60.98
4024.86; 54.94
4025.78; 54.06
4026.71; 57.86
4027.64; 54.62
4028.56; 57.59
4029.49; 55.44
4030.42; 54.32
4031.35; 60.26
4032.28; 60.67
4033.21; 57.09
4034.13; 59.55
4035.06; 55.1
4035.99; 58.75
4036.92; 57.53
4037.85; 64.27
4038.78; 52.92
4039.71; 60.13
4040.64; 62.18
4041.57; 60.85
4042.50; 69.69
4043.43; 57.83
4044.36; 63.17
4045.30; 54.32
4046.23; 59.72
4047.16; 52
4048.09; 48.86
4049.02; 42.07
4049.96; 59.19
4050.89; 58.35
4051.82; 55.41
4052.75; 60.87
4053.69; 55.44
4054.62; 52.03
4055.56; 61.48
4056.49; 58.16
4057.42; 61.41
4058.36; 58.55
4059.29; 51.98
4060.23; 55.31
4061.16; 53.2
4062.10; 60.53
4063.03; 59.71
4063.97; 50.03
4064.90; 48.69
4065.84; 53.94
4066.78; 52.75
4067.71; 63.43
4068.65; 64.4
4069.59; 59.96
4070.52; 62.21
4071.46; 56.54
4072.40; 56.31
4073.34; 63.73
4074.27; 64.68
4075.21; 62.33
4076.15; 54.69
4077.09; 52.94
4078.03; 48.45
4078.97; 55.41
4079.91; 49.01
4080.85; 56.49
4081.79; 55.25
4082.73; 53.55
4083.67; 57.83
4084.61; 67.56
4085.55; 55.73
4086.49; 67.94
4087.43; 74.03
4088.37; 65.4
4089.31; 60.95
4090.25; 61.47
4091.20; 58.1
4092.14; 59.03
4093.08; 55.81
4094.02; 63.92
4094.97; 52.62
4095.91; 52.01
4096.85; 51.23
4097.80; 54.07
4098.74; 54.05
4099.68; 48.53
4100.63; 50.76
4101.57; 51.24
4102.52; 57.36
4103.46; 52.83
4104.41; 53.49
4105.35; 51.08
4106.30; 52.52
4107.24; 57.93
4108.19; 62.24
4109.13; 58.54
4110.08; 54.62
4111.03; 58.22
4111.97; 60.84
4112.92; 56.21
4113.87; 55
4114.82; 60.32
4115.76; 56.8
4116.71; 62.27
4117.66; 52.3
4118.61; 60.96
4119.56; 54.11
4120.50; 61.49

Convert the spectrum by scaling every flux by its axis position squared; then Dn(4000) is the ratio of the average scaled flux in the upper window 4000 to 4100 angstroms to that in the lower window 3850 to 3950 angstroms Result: 1.9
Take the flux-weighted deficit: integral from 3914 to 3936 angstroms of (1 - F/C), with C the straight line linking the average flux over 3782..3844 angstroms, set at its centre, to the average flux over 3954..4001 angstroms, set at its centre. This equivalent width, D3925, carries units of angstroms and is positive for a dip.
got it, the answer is 6.2 angstroms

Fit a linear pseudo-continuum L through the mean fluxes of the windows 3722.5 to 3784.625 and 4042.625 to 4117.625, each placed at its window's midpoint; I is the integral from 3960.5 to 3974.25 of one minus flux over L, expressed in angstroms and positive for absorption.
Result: 6.7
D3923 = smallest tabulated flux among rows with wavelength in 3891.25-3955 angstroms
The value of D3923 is 10.72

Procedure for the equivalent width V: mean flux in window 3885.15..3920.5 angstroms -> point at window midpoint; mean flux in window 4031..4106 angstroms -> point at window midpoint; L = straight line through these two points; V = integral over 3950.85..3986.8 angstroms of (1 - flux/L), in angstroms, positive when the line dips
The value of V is 7.83 angstroms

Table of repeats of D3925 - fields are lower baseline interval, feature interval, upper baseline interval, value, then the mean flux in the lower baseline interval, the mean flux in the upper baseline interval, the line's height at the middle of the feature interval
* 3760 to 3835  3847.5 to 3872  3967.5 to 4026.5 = 5.6 angstroms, 33.2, 50.7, 38.7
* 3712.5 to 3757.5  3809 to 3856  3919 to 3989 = 6.1 angstroms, 31.5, 33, 32.2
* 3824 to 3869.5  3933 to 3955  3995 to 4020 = 7.0 angstroms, 27.6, 58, 46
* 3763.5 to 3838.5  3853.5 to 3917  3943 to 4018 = 7.5 angstroms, 32.8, 44.8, 38.4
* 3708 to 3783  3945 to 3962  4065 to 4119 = 3.3 angstroms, 33.8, 57.3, 47.9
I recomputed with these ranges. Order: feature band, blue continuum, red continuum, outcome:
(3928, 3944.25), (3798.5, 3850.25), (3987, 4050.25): 8.5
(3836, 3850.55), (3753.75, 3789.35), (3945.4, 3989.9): 3.5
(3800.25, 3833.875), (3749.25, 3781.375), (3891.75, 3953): 5.0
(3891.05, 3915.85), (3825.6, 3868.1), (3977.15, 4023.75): -2.5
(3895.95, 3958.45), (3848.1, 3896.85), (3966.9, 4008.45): 5.3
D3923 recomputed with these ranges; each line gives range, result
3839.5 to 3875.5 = 21.07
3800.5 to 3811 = 22.87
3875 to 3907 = 17.92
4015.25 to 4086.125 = 42.07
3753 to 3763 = 27.54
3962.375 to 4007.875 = 12.77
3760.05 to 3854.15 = 17.83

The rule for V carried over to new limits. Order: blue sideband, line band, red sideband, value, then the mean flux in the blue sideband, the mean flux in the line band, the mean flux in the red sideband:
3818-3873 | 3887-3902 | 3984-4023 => -0.3 angstroms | 28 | 37.6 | 56.3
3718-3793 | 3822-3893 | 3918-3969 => 7.4 angstroms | 33.7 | 28.3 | 29.8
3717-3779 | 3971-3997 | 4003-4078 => 3.2 angstroms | 32.7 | 46.4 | 57.7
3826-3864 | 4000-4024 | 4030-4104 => -4.2 angstroms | 27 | 58.5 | 57.3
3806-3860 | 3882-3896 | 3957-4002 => 0.6 angstroms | 28.4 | 32.1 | 41.3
